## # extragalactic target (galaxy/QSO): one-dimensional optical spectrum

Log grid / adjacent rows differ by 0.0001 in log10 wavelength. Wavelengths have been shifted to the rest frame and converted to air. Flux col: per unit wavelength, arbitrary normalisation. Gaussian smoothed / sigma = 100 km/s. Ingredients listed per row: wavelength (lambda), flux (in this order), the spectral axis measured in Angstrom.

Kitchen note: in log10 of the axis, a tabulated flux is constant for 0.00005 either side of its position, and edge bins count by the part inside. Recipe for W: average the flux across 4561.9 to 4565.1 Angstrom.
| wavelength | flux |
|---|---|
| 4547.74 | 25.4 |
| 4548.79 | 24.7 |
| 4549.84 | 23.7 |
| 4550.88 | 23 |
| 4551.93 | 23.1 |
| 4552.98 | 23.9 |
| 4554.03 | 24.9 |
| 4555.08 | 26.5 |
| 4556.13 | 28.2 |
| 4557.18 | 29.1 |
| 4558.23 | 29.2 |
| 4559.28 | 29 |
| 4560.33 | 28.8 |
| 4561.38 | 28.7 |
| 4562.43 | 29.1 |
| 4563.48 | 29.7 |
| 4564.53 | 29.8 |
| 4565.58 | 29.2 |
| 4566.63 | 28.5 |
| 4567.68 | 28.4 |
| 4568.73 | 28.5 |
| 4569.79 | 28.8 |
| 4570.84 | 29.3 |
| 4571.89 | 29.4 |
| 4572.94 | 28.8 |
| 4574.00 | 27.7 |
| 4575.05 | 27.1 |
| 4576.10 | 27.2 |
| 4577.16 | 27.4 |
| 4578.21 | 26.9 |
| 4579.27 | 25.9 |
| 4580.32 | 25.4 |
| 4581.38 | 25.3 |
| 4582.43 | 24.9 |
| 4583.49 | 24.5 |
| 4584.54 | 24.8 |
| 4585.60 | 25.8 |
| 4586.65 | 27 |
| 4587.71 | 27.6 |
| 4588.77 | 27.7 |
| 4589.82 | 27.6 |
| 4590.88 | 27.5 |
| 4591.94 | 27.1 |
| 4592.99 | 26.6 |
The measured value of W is 29.6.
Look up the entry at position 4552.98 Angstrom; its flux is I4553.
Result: 23.9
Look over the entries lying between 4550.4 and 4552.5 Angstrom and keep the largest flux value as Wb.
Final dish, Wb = 23.1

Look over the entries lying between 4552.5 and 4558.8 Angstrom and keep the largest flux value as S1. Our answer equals 29.2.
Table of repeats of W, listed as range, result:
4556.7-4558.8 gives 29.1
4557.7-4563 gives 29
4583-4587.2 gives 25.6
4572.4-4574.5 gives 28.2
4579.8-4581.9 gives 25.3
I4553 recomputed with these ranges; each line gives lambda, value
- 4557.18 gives 29.1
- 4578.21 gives 26.9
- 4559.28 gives 29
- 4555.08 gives 26.5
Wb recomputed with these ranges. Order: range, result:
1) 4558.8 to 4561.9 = 29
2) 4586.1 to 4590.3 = 27.7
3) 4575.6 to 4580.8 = 27.4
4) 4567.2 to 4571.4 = 29.3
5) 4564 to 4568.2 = 29.8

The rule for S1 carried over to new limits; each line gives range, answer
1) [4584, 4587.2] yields 27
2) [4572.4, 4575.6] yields 28.8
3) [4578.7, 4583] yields 25.9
